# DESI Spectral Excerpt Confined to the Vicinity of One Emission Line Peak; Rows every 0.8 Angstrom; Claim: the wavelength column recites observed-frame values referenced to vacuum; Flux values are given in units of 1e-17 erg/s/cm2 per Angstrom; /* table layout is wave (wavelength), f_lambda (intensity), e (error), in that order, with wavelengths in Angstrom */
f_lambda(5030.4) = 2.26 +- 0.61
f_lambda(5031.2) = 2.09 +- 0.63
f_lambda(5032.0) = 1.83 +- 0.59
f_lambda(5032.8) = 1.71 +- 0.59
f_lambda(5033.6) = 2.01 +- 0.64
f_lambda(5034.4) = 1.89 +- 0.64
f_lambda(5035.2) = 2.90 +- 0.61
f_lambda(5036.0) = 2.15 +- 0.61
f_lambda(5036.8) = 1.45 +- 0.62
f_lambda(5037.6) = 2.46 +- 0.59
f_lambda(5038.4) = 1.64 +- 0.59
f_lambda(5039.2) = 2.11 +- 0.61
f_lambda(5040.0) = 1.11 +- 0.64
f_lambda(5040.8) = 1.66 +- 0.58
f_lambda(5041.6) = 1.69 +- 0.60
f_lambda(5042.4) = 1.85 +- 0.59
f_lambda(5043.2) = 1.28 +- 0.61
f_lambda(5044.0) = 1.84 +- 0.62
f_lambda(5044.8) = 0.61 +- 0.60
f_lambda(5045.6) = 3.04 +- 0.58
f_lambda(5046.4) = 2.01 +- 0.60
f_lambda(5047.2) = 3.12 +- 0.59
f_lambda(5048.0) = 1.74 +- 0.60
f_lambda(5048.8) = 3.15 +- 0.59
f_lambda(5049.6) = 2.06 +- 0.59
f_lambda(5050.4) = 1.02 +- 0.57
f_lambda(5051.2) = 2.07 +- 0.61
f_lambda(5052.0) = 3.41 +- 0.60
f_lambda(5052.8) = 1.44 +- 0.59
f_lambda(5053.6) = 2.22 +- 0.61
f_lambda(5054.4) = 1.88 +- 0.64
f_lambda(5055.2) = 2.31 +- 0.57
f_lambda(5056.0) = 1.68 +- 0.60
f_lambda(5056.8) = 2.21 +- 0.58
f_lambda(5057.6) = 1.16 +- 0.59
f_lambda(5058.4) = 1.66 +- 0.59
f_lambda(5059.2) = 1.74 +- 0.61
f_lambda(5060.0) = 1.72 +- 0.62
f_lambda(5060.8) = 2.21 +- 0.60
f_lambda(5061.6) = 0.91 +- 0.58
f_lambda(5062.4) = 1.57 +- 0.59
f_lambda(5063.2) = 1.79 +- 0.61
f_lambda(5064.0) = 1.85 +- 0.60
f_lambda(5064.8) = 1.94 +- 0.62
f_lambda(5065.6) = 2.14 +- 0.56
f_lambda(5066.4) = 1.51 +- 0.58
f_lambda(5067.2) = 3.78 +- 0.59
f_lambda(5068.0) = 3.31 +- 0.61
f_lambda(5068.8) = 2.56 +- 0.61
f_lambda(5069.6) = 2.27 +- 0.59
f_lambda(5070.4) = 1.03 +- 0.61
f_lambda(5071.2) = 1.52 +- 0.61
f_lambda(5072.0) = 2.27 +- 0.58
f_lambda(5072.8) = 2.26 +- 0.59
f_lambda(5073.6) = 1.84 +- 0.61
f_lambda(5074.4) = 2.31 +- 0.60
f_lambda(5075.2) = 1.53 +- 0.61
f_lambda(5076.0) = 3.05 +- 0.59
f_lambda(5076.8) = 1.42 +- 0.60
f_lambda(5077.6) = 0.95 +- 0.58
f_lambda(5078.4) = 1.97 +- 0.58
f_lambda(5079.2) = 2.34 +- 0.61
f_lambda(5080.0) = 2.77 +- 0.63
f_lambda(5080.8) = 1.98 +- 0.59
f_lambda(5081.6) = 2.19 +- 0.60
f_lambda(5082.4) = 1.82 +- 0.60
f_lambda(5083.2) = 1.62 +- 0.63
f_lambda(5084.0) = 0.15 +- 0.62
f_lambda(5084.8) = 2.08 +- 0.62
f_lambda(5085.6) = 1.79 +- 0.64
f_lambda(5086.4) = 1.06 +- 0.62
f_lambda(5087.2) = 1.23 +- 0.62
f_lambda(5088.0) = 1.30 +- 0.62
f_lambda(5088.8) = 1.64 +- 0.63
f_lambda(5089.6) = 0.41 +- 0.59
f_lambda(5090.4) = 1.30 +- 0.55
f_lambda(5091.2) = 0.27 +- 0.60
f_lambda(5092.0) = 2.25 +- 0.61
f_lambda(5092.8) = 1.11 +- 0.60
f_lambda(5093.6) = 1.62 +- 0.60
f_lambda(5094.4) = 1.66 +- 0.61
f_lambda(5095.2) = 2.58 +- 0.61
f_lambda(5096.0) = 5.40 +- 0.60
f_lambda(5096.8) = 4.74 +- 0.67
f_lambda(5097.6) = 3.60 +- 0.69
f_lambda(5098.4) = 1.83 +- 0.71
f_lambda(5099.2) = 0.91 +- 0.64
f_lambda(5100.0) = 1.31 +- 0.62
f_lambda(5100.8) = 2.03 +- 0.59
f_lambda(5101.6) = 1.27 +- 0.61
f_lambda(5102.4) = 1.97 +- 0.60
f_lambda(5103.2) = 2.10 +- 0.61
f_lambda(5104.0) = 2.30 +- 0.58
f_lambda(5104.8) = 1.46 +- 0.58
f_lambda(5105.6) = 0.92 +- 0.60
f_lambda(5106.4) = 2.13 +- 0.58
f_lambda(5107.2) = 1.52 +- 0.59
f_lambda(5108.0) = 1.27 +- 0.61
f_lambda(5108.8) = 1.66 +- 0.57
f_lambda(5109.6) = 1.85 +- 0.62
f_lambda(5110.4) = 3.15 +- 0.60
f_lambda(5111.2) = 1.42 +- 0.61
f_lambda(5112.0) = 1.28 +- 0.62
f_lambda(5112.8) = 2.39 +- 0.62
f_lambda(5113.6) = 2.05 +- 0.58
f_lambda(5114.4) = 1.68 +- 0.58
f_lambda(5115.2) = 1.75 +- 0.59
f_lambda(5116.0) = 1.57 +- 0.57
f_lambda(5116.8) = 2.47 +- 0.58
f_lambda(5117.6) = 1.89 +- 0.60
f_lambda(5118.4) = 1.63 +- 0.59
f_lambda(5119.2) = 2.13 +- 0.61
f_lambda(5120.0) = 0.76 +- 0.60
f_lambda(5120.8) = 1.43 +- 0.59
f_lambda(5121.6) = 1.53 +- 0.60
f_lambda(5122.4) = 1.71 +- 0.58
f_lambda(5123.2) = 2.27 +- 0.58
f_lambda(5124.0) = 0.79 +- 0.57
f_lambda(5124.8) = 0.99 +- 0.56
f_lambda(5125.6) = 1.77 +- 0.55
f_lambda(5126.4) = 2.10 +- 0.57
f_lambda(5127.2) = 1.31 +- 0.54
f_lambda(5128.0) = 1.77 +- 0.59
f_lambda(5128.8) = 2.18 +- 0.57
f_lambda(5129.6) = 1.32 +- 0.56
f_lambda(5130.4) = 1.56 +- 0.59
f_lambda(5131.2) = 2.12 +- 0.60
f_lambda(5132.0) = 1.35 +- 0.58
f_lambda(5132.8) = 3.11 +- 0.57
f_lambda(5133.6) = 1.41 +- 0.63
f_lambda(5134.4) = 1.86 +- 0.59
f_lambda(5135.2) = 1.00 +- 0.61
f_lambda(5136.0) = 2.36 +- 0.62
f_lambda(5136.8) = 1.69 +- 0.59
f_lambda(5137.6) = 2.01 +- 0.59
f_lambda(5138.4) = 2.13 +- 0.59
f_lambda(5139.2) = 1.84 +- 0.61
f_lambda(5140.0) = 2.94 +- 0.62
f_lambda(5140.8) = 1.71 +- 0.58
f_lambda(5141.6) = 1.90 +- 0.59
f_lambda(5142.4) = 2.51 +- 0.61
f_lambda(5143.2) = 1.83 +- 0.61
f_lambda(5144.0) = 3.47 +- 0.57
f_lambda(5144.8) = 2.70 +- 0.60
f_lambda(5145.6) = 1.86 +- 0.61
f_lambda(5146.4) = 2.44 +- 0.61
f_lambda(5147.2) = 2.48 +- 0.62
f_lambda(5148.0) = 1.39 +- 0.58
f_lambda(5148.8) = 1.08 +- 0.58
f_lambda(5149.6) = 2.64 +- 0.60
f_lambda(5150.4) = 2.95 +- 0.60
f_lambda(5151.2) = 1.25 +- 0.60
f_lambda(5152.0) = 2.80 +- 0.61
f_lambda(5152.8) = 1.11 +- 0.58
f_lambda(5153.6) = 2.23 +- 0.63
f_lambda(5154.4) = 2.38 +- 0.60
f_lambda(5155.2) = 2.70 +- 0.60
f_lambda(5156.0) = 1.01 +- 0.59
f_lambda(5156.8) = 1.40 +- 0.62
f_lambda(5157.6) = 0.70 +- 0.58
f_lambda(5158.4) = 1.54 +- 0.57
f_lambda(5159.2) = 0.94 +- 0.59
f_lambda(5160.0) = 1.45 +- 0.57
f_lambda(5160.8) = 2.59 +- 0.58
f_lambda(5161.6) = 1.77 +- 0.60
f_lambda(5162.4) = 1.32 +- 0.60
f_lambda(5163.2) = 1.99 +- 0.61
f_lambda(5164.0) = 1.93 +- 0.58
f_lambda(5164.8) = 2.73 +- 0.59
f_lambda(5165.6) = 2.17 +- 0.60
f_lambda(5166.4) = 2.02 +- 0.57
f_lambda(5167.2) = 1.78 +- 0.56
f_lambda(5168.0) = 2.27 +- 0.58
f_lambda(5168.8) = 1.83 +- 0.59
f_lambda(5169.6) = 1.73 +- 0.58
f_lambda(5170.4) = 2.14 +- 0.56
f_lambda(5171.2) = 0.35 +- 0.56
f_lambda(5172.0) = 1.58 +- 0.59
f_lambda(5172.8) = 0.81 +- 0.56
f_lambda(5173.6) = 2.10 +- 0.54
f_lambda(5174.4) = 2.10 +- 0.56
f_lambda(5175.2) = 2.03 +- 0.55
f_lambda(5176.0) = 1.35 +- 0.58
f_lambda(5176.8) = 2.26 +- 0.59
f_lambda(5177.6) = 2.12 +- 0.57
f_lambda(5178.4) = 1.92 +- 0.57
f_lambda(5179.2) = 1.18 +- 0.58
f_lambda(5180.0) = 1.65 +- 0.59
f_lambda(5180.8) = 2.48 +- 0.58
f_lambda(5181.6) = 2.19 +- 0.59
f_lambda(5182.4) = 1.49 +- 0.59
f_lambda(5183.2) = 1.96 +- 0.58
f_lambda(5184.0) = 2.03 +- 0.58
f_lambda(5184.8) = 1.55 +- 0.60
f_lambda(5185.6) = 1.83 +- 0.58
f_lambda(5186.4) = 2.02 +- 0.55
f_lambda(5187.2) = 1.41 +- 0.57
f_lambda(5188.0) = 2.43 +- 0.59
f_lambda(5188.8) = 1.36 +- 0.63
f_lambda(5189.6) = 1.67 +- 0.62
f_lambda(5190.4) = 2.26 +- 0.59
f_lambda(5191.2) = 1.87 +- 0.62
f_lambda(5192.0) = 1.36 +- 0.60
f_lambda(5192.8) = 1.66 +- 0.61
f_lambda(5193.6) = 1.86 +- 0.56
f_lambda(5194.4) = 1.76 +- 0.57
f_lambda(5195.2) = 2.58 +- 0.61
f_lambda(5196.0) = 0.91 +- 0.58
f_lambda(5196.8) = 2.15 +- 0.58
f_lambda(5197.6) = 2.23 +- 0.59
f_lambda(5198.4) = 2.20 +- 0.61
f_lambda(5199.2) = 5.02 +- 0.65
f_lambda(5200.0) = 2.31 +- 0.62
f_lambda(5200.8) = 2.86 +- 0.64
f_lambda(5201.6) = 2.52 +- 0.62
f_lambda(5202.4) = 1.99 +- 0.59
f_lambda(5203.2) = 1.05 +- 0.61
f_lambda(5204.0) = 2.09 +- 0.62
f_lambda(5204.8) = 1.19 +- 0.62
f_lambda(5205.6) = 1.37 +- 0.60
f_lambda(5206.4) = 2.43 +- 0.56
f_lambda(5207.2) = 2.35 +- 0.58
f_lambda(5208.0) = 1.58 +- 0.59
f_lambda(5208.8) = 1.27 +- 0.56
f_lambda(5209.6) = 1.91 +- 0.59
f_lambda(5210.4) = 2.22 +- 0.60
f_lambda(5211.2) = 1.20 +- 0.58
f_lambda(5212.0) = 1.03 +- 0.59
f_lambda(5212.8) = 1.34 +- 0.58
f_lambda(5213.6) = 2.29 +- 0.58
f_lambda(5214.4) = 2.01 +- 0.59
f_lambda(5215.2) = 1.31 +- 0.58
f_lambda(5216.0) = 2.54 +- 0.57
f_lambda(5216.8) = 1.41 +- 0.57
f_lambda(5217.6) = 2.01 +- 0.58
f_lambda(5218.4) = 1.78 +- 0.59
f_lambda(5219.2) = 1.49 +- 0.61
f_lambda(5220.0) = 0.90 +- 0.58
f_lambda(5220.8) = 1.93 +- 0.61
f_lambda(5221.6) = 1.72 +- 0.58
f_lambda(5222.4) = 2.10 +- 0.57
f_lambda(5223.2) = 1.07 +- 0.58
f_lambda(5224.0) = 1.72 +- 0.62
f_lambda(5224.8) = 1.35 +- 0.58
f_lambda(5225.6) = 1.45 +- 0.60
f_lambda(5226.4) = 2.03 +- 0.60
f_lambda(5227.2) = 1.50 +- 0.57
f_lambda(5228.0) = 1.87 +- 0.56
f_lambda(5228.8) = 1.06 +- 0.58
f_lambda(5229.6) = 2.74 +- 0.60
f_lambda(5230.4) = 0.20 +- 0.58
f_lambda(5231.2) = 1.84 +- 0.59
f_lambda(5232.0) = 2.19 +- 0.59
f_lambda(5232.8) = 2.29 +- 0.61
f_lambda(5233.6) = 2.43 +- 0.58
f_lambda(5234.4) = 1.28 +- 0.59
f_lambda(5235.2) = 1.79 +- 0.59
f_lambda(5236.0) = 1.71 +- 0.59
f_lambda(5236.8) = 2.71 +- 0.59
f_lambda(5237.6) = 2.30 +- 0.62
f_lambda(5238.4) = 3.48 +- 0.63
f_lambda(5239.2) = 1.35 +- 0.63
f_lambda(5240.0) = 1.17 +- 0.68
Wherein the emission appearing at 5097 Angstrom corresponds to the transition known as H-beta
